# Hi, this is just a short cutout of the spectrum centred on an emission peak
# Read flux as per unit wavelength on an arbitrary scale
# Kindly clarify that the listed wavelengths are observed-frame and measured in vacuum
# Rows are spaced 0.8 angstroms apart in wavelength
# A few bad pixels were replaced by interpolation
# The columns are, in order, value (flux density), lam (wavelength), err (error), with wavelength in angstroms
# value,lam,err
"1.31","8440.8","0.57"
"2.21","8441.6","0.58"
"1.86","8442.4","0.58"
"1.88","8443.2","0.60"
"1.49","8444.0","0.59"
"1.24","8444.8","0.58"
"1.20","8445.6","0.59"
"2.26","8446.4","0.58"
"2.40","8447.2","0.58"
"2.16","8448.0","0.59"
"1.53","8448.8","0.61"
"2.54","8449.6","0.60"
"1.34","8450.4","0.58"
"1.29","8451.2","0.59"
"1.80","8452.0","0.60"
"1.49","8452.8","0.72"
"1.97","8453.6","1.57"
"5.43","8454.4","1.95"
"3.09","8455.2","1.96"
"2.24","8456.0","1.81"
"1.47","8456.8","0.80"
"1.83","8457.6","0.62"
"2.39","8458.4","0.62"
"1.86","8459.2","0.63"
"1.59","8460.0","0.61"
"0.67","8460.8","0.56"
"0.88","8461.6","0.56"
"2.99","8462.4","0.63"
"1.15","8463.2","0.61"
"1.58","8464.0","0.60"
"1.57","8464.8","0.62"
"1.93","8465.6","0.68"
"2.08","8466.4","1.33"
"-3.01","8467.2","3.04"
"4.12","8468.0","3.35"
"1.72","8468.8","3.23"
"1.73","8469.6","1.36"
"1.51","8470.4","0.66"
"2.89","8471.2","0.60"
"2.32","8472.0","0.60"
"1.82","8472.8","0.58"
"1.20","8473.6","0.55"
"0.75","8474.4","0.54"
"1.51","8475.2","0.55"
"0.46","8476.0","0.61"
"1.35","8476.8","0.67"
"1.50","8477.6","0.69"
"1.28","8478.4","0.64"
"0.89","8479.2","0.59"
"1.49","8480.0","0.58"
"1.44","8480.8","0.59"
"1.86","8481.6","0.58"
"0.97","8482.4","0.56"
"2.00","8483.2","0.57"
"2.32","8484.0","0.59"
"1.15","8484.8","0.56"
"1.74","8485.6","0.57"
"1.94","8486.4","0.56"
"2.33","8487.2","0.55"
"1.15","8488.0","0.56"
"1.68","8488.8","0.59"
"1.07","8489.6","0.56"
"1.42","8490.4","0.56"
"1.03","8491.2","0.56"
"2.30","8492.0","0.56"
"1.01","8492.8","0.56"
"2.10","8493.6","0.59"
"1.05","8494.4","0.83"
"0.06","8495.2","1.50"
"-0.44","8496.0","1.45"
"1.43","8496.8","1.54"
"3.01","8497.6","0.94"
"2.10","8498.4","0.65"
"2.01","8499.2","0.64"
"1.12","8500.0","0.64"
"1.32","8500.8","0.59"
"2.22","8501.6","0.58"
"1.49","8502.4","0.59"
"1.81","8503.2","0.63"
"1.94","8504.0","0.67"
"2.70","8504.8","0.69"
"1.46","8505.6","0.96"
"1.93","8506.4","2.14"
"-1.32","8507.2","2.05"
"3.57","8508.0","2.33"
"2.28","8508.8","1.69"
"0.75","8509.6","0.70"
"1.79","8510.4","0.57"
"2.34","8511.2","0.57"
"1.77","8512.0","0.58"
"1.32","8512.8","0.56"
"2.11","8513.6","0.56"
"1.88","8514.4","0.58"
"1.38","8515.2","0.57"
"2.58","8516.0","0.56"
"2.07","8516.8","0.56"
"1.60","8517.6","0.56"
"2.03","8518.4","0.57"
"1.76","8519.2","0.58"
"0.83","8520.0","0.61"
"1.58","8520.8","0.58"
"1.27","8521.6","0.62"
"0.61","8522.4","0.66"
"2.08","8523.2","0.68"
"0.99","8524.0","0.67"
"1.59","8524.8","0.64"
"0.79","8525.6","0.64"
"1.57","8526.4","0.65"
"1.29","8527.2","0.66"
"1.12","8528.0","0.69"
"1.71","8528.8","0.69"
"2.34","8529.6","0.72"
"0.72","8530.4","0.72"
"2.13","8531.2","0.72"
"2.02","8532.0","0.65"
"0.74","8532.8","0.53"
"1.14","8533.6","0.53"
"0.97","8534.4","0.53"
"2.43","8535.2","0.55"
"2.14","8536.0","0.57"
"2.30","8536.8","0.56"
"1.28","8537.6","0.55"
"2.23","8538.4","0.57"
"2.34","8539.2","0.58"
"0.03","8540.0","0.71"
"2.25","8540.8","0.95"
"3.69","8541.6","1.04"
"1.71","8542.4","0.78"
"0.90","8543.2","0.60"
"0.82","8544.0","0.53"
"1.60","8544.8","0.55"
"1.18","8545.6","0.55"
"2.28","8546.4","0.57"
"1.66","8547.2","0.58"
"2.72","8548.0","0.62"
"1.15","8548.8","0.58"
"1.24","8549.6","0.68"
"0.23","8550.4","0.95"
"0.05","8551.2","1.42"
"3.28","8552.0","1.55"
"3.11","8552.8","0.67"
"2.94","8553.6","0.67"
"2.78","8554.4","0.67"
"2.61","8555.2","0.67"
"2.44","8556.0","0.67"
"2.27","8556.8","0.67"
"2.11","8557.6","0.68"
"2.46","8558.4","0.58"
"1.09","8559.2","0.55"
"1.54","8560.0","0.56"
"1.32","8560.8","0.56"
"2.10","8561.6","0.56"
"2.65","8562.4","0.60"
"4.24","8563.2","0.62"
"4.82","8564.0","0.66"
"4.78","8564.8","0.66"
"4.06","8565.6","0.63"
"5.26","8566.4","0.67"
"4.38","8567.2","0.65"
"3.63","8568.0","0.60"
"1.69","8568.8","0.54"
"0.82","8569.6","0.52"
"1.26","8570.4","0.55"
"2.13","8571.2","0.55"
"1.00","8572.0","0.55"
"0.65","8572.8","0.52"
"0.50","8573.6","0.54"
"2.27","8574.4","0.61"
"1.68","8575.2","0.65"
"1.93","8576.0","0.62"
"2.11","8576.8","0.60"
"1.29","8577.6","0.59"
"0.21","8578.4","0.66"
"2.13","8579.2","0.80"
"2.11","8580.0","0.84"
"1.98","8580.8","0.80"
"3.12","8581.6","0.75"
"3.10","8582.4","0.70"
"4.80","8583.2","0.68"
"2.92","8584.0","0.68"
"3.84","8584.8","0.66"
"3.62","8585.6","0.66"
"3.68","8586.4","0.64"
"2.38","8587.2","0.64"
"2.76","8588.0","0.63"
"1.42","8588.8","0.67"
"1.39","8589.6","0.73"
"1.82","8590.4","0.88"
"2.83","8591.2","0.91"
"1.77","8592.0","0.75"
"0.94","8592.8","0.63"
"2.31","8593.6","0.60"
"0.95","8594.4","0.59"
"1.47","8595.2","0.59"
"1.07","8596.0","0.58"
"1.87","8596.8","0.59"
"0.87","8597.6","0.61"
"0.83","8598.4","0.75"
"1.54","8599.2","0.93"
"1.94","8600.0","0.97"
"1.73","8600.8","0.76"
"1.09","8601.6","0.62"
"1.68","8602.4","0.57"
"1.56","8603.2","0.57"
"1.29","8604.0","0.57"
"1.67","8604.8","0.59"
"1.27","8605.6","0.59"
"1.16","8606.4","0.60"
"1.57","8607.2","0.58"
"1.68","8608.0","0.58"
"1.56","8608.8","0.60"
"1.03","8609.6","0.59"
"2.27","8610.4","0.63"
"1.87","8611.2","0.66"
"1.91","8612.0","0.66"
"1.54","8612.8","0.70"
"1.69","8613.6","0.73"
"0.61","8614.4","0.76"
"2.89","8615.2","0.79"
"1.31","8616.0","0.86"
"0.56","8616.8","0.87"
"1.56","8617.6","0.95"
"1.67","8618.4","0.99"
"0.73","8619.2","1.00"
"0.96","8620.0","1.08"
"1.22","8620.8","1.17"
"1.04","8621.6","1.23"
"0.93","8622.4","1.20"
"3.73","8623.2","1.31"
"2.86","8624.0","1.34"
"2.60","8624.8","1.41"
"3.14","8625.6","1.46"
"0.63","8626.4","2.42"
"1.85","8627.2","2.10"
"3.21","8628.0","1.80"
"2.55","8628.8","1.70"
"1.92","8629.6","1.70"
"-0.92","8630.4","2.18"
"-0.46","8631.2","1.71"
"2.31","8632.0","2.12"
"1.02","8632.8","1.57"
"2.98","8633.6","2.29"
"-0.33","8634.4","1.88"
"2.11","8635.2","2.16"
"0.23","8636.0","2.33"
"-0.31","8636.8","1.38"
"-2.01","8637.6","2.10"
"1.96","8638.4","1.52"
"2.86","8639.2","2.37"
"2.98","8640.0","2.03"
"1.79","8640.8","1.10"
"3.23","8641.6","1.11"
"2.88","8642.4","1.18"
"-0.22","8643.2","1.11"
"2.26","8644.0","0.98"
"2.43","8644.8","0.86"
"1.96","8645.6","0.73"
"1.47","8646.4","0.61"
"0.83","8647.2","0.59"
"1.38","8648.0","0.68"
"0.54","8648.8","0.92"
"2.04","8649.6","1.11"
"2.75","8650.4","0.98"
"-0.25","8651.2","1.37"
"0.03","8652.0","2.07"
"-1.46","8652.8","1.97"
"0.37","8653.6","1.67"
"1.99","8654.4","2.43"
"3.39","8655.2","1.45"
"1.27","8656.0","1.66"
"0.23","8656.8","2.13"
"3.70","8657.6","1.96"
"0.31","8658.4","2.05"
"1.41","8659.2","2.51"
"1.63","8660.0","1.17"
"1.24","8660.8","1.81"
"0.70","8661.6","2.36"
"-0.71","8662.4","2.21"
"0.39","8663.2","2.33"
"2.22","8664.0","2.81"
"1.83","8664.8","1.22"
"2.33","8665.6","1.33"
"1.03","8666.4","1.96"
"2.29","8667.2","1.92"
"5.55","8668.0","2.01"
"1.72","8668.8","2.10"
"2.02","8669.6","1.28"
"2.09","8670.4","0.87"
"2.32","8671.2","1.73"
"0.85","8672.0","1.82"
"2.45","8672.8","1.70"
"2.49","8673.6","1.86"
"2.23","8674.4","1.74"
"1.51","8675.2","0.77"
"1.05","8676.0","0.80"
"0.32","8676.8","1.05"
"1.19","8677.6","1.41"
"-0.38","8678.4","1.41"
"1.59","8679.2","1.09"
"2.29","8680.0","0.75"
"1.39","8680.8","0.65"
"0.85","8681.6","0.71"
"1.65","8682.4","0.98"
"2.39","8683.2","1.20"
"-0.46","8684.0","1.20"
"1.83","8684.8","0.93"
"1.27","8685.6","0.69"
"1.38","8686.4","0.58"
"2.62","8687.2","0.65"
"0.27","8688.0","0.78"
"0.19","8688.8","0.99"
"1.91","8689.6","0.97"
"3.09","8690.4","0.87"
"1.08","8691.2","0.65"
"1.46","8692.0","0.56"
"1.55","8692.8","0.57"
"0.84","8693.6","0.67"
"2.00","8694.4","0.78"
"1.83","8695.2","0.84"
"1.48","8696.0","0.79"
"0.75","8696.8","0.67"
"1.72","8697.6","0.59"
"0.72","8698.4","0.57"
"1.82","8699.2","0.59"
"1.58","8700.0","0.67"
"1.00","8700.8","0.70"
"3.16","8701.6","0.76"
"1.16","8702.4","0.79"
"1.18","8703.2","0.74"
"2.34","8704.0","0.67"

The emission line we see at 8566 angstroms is [S II]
